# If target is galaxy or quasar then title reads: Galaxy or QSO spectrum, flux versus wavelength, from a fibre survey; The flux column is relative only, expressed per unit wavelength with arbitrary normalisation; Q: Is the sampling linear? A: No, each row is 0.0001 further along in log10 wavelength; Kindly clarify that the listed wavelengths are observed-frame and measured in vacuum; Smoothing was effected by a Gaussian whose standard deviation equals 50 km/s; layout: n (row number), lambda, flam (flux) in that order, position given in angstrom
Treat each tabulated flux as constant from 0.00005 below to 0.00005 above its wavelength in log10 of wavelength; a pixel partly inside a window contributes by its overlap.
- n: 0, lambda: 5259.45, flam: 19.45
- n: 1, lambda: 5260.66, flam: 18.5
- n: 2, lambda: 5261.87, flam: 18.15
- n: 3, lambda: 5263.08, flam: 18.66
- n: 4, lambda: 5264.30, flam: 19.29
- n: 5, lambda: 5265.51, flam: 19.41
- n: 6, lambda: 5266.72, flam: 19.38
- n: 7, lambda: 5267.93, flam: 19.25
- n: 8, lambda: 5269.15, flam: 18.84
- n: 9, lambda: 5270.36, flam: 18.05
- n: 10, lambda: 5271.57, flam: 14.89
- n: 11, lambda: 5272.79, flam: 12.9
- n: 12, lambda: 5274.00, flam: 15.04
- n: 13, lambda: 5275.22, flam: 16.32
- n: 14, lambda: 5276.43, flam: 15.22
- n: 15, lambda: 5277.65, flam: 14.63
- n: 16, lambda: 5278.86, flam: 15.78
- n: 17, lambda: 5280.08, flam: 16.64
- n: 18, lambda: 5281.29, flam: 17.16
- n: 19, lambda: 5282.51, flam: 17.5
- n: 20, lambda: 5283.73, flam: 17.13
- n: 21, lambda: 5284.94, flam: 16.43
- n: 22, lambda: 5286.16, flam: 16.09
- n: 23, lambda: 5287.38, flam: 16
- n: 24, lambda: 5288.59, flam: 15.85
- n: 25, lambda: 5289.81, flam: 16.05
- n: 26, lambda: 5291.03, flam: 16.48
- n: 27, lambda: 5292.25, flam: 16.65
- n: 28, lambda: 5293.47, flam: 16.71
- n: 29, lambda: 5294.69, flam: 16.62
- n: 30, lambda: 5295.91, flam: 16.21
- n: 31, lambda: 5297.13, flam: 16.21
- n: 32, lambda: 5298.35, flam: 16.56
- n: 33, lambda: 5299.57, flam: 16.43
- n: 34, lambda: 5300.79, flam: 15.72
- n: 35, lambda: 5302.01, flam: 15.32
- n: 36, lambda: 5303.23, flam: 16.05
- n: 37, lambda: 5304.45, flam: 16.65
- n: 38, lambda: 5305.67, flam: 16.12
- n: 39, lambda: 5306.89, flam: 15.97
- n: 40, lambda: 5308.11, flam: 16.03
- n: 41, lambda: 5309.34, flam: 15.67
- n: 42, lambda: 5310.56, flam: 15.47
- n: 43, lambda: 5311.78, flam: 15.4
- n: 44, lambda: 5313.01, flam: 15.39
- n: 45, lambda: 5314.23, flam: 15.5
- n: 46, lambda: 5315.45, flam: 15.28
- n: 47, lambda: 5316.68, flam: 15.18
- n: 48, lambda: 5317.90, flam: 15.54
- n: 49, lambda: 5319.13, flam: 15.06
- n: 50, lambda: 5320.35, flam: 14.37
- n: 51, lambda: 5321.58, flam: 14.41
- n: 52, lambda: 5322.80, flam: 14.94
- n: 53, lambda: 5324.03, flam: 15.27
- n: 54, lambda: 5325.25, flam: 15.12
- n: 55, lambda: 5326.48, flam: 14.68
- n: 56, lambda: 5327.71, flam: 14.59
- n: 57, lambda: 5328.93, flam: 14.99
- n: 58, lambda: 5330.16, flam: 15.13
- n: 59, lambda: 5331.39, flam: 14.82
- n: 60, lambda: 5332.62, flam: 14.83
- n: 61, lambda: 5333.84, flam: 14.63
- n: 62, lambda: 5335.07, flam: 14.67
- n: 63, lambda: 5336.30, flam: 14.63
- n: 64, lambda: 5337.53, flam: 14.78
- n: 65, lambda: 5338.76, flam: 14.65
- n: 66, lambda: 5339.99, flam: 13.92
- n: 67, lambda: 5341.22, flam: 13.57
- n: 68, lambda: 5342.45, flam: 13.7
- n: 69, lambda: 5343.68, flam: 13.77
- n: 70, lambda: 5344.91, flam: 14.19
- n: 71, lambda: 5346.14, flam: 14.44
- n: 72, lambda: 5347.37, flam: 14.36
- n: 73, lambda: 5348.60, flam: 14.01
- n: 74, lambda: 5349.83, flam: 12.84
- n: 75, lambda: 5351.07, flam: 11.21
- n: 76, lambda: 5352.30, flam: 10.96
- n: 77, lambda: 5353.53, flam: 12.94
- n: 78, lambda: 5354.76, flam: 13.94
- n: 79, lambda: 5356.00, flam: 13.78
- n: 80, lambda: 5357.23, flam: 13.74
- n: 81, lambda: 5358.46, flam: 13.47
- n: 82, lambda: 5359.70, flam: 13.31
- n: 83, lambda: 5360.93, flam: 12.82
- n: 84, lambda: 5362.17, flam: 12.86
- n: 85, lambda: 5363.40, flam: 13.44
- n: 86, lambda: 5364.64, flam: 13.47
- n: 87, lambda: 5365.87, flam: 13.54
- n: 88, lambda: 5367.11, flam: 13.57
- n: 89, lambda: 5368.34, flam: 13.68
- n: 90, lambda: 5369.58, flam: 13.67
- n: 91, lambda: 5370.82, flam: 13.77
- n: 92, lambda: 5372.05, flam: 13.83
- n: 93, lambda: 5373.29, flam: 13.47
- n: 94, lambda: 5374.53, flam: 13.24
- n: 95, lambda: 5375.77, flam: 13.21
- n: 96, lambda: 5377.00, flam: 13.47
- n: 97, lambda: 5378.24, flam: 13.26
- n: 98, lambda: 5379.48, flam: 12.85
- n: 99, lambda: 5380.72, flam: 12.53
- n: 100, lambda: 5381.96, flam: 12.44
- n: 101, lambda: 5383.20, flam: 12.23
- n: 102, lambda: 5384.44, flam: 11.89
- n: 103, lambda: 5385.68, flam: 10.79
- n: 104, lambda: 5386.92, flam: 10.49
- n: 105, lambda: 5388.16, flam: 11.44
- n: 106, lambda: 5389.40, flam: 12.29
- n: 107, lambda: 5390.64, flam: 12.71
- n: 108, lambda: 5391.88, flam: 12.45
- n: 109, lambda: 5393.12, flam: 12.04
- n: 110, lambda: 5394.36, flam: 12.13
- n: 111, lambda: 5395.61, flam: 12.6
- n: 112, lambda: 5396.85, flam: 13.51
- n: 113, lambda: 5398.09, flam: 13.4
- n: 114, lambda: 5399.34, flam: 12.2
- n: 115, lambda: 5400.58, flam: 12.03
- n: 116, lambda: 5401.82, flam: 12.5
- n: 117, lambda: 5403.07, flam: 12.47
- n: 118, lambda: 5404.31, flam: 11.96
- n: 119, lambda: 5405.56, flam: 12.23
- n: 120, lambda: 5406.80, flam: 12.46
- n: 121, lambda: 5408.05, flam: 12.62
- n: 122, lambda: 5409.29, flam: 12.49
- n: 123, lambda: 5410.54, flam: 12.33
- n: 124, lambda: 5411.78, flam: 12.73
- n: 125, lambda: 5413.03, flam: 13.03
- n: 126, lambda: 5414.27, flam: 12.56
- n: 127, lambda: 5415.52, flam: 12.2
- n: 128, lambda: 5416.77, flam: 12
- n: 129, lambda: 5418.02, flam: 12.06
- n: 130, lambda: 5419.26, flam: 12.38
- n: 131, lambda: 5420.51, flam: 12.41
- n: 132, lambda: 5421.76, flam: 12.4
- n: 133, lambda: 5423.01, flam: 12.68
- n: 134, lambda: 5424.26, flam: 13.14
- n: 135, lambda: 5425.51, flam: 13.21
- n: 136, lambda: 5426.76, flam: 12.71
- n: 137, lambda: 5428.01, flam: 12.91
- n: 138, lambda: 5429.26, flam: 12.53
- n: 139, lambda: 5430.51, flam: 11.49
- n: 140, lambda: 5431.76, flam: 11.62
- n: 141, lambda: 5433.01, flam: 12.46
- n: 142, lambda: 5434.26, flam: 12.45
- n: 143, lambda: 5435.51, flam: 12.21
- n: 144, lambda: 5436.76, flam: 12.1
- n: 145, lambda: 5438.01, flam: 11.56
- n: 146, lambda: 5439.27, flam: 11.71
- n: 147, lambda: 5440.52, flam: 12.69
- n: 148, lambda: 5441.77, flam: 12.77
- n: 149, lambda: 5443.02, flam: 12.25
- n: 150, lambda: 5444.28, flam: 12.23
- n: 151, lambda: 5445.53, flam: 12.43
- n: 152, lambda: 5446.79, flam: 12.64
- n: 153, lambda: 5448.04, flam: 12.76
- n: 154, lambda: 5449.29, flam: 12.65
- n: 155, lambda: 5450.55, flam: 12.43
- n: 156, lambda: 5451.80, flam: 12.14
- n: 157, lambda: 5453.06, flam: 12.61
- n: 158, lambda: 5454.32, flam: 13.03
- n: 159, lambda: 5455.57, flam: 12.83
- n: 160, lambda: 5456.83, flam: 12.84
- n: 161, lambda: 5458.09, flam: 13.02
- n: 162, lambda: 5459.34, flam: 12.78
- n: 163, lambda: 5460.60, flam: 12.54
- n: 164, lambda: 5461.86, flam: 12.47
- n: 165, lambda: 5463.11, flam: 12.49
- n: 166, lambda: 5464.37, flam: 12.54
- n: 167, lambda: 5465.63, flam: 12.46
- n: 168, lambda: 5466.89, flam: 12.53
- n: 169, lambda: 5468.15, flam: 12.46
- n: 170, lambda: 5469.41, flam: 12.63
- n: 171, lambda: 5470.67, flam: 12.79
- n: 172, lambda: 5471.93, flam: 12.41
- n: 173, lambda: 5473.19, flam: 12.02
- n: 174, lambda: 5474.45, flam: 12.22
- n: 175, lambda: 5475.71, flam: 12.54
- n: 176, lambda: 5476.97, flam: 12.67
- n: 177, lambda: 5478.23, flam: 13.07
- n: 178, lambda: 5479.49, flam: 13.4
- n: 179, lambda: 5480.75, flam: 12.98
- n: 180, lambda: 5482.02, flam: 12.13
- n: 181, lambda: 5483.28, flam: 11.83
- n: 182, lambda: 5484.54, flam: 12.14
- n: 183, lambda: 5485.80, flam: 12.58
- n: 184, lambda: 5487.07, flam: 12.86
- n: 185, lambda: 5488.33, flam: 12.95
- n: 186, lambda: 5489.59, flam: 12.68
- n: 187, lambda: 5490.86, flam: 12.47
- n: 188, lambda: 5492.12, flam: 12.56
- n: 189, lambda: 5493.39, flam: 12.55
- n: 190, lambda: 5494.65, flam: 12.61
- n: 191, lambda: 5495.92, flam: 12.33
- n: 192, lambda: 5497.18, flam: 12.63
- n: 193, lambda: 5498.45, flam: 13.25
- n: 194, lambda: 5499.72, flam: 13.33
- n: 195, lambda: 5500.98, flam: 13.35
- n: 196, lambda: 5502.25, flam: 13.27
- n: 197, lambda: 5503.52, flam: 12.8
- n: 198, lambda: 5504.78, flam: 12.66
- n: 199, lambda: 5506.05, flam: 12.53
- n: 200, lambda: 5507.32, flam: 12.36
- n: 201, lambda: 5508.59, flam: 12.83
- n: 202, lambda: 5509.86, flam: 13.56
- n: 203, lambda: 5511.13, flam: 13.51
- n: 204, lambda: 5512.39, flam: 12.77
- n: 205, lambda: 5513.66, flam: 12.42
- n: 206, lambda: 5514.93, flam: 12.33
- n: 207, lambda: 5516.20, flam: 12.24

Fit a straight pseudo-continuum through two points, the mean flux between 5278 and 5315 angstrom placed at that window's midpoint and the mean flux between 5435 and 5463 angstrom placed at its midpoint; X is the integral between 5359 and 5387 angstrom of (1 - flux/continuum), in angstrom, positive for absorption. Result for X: 2.61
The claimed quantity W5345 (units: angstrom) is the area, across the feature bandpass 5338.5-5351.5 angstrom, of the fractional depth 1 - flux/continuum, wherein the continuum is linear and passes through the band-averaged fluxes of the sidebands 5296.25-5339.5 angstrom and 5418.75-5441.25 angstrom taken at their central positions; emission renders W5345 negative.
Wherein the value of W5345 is 0.8 angstrom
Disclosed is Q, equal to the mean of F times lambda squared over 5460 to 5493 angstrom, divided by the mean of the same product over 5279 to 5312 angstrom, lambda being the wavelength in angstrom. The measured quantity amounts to 0.8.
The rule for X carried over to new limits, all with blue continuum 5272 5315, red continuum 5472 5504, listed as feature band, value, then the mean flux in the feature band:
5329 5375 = 3.9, 13.7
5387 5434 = 5.3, 12.4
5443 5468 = 1.2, 12.6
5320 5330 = 0.4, 14.8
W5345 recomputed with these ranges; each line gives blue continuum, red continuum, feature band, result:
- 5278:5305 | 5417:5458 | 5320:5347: 1.2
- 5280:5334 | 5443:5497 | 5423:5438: 1.0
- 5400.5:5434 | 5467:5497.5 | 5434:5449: 0.2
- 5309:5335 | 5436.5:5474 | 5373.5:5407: 3.2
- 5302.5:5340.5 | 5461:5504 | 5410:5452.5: 3.3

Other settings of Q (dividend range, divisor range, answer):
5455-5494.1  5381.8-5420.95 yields 1.05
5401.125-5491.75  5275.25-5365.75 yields 0.87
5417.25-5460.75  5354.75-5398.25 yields 0.99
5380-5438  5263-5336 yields 0.80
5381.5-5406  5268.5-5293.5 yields 0.78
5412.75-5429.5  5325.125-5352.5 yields 0.92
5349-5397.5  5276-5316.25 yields 0.82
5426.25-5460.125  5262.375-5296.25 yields 0.79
